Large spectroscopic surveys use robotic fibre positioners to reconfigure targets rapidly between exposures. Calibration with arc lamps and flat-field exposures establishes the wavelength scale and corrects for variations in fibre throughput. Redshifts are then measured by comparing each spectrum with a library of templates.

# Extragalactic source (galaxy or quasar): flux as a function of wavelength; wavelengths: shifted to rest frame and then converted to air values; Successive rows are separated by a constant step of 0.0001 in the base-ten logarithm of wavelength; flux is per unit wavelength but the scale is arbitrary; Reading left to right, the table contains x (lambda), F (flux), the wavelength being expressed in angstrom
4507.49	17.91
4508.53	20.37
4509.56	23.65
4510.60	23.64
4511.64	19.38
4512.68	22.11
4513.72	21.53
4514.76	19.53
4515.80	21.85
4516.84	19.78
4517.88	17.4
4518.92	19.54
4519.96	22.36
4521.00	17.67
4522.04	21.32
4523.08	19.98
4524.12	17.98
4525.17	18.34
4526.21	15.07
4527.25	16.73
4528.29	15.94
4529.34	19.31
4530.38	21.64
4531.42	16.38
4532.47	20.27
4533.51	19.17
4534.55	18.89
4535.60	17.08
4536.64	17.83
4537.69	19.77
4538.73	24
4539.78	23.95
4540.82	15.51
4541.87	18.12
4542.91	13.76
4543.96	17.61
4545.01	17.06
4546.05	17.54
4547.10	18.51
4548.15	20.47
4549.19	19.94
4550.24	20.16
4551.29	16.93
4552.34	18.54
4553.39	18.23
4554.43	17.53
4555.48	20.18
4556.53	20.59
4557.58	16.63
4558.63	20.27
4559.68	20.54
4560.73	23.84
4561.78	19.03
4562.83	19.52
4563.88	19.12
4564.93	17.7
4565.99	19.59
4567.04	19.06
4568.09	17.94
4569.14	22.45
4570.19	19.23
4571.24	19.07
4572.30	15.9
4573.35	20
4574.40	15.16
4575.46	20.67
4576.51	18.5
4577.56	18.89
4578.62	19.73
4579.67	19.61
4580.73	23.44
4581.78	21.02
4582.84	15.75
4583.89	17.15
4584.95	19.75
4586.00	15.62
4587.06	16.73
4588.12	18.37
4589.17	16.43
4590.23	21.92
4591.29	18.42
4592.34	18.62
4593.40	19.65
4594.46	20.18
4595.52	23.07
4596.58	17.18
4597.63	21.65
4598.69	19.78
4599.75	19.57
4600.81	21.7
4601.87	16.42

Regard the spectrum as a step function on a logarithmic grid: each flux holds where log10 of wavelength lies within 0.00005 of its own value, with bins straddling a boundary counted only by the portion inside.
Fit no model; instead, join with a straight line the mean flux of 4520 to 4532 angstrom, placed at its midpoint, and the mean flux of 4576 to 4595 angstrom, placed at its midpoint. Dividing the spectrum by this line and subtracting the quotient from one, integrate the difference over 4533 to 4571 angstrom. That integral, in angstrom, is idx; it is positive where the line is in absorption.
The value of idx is -0.95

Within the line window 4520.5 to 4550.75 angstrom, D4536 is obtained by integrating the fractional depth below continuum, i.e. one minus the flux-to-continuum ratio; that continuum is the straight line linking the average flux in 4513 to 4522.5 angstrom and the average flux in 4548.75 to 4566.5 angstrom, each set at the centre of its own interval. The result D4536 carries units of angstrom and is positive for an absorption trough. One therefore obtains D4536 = 1.75 angstrom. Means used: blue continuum 20.1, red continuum 19.3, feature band 18.6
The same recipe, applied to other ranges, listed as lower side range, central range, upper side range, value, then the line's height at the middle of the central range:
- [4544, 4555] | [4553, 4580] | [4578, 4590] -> -1.0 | 18.5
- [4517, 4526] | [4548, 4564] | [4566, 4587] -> -0.4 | 19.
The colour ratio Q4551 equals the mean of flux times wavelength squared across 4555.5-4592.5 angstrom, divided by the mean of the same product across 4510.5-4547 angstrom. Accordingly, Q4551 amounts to 1.02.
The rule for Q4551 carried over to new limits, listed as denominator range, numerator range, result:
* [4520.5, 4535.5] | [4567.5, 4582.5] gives 1.07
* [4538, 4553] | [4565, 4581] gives 1.04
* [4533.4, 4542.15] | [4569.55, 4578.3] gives 0.97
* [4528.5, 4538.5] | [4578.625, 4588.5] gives 1.01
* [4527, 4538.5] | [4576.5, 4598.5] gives 1.05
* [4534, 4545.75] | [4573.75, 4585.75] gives 1.05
